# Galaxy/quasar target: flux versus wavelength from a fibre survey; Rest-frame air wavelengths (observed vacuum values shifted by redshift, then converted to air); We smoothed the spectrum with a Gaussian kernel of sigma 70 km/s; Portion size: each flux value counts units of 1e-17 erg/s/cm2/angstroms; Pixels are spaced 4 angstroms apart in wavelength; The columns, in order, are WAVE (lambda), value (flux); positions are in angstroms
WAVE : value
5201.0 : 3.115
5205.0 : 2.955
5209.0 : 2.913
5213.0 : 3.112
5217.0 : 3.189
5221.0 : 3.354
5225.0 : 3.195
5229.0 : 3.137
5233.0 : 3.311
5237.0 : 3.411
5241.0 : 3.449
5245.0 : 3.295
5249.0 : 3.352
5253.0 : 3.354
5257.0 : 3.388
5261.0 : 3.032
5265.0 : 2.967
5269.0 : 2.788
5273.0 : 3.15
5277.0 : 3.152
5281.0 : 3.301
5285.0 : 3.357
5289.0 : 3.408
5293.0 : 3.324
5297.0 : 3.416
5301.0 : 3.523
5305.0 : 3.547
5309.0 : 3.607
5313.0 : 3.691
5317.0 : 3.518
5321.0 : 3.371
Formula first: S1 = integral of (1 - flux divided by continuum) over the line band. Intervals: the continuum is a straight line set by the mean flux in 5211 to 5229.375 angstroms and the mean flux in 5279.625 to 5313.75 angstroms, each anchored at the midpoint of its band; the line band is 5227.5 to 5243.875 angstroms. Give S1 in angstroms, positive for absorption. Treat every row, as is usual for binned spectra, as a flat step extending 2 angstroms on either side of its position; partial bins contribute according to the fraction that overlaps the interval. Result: -0.38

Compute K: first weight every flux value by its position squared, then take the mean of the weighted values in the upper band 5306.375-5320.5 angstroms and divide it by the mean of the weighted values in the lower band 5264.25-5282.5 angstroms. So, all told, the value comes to 1.18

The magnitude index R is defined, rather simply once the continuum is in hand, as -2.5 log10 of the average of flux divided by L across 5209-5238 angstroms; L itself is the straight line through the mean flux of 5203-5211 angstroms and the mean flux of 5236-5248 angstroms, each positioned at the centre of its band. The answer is -0.025 mag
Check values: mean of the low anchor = 2.93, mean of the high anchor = 3.38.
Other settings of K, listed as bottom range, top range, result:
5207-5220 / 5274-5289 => 1.09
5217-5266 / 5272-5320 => 1.07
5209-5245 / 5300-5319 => 1.14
